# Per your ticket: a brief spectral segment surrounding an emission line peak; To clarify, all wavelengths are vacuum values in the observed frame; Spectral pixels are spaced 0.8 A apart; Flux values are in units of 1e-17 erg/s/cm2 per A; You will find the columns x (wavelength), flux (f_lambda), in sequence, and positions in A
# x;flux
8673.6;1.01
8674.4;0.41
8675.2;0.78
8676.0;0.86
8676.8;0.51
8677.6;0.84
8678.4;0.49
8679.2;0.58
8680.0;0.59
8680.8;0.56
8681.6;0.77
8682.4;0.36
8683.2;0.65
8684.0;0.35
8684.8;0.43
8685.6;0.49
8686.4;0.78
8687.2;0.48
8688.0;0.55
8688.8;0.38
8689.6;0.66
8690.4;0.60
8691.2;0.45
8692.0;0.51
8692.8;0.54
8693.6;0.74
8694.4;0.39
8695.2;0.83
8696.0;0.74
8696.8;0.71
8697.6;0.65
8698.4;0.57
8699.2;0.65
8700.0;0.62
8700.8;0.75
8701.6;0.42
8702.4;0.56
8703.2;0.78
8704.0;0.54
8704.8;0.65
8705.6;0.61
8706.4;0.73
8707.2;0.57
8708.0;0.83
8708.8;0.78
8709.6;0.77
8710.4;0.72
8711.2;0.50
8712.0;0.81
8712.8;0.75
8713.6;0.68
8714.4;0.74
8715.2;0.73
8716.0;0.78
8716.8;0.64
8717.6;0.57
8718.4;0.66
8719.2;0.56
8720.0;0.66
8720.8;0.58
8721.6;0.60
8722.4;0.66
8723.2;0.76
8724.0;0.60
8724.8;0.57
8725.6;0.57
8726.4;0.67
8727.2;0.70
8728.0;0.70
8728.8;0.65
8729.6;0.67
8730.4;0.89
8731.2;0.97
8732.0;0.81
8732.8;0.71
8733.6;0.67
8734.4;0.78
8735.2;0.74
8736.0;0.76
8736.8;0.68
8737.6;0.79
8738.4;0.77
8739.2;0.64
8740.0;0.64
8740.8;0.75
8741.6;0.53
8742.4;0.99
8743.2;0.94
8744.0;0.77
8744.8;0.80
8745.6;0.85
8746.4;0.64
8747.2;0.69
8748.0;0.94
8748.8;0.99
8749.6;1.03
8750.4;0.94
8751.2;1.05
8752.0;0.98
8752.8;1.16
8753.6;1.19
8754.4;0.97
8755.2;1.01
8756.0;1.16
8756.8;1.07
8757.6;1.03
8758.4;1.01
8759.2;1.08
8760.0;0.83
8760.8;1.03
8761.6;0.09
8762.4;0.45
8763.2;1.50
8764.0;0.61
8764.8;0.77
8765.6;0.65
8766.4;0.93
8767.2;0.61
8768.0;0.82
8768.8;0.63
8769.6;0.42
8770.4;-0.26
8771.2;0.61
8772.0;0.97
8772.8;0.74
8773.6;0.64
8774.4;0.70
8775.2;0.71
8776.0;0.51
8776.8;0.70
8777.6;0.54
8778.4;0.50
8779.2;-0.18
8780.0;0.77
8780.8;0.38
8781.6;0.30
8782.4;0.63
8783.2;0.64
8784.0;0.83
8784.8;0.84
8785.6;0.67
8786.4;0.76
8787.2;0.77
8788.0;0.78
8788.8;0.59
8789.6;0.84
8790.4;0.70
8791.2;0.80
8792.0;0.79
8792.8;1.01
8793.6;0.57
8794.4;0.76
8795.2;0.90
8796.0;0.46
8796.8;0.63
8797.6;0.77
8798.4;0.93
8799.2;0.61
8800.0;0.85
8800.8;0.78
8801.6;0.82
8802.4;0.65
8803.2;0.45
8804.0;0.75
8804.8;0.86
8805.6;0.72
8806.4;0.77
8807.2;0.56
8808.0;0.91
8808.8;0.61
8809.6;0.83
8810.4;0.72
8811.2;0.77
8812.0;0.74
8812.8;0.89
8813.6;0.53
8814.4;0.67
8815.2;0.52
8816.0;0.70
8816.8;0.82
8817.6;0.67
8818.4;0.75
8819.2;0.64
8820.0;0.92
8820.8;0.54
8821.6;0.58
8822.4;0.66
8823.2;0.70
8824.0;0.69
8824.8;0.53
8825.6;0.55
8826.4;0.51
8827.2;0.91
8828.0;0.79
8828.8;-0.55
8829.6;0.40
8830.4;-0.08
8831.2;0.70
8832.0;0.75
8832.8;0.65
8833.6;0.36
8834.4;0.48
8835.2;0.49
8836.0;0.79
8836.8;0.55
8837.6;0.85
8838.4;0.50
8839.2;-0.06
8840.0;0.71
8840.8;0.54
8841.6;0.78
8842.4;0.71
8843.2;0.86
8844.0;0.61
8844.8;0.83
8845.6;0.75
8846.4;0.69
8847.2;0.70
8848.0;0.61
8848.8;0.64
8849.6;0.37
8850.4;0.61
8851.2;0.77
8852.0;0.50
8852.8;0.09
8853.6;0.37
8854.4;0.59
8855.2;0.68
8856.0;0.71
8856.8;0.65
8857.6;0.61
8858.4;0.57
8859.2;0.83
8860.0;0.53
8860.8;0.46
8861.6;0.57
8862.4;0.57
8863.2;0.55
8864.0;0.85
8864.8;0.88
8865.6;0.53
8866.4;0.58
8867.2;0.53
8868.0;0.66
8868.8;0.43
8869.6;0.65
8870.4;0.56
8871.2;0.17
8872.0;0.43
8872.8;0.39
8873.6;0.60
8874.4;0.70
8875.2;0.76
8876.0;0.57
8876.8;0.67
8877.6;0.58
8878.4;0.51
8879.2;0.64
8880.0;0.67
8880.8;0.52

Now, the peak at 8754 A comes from H-gamma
